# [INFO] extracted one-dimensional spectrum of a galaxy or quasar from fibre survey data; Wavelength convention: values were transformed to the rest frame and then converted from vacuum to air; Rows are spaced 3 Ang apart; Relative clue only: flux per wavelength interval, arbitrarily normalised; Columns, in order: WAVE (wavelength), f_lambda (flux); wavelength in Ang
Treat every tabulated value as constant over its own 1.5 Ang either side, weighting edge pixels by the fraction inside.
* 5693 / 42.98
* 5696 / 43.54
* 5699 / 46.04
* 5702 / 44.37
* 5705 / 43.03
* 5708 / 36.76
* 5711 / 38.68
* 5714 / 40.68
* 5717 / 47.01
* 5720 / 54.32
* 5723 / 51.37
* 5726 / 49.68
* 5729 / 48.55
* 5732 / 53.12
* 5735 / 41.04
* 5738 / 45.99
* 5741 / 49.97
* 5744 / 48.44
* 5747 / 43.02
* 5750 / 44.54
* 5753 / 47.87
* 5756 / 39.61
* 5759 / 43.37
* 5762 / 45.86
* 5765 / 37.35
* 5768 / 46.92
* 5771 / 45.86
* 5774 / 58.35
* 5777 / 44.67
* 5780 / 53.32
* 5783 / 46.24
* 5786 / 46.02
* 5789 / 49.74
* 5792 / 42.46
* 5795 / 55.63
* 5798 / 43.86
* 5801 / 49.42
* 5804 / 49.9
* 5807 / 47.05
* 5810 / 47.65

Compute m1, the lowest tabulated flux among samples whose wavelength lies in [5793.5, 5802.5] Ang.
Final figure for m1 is 43.86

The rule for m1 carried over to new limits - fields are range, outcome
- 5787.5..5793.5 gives 42.46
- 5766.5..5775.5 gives 45.86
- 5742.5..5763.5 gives 39.61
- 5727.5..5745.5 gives 41.04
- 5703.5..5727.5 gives 36.76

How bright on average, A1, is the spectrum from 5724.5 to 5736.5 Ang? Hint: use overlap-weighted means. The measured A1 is 48.1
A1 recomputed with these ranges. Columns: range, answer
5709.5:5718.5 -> 42.1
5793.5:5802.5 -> 49.6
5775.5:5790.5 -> 48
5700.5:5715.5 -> 40.7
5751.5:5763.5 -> 44.2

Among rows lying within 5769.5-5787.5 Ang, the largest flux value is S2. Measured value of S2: 58.35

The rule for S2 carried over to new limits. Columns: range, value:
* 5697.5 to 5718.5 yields 47.01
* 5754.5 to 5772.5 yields 46.92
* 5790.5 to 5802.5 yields 55.63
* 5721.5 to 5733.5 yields 53.12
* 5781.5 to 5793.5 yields 49.74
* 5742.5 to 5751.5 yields 48.44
